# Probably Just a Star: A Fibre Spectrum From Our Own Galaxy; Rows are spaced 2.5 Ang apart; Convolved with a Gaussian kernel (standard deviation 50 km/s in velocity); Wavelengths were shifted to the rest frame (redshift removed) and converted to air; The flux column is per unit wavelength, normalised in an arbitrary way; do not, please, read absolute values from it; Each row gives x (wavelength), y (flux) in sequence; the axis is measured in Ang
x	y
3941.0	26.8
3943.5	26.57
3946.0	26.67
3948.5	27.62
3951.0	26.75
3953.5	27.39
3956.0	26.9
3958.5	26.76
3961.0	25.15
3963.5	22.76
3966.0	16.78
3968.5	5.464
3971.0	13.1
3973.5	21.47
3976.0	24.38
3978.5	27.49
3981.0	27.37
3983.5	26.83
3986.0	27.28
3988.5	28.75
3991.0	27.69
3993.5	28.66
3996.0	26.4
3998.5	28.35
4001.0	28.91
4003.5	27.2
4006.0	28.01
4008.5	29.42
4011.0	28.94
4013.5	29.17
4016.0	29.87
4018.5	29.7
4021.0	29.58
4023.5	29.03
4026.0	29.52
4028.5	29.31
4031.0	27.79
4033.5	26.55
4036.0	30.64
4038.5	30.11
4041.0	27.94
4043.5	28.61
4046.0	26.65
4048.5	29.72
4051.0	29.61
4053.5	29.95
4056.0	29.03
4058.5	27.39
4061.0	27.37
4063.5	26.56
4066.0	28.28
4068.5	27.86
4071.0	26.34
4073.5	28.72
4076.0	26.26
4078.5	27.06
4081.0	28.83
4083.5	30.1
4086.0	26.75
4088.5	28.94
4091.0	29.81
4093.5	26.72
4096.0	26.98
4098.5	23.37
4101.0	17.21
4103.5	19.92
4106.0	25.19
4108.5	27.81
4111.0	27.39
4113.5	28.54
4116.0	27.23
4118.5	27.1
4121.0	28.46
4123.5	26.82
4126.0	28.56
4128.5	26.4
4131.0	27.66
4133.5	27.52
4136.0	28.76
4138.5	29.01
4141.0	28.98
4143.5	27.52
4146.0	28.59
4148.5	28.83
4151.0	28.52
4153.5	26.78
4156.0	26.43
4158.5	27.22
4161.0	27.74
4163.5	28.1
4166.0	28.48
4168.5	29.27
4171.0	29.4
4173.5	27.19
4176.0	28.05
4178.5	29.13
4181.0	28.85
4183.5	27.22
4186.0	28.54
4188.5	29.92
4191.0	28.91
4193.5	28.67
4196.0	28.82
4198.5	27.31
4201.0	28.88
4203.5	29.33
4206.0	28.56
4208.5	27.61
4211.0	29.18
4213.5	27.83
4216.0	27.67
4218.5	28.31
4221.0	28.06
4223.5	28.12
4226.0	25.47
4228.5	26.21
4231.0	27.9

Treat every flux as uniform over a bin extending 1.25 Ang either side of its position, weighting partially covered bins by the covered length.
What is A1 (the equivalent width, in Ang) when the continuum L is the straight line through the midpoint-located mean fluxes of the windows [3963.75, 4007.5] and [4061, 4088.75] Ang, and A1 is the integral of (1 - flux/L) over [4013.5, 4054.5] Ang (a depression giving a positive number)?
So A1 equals -4.5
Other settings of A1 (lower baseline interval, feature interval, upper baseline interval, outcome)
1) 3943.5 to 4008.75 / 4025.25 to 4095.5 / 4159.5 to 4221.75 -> -5.0 Ang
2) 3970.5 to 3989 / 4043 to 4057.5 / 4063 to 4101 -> -1.3 Ang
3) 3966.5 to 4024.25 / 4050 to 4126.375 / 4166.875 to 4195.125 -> 0.8 Ang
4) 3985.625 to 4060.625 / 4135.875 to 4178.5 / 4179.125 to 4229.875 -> 0.2 Ang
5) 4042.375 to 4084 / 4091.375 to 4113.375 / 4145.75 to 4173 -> 2.6 Ang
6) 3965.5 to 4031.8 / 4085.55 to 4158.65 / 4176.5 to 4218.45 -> 1.8 Ang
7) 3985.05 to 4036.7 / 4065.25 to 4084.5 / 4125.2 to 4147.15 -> 0.3 Ang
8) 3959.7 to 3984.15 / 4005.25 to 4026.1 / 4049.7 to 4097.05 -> -4.6 Ang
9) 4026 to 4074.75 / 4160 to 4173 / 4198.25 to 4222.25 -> -0.1 Ang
